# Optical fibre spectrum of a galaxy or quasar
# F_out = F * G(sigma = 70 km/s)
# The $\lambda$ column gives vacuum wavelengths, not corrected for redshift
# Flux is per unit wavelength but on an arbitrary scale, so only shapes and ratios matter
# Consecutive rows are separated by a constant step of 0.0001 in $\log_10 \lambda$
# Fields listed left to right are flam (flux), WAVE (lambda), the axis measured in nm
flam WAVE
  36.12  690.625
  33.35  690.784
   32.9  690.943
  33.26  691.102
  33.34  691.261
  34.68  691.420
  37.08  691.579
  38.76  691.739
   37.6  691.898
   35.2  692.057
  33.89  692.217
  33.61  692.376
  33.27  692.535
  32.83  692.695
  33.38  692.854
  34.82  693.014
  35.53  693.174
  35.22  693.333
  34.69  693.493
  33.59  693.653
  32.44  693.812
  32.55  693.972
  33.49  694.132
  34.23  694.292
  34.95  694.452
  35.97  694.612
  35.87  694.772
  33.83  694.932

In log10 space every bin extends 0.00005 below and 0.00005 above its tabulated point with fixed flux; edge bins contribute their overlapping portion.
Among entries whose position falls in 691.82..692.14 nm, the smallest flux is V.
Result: 35.2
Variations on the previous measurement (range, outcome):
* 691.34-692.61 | 33.27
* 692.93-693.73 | 33.59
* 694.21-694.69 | 34.23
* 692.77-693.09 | 33.38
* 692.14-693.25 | 32.83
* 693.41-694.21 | 32.44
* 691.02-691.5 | 33.26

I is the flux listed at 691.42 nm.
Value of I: 34.68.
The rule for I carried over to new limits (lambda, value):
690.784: 33.35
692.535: 33.27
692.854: 33.38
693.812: 32.44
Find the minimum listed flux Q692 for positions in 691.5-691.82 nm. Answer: 37.08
